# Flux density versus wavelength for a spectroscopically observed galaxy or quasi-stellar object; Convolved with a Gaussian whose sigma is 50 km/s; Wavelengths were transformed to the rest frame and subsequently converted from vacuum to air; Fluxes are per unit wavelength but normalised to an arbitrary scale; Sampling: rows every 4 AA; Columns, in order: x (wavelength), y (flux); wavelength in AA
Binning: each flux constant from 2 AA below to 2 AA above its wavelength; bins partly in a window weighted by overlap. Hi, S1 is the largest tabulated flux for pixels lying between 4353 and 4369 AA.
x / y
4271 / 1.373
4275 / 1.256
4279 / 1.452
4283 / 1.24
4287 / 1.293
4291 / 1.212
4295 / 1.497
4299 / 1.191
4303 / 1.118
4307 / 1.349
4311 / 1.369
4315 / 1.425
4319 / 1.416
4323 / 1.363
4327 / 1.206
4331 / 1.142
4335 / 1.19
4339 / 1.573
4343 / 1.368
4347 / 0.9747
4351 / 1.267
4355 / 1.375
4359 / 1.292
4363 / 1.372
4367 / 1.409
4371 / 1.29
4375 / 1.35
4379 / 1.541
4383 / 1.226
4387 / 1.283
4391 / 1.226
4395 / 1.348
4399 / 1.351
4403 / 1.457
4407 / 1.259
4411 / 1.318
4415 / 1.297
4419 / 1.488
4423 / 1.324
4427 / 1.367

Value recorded 1.409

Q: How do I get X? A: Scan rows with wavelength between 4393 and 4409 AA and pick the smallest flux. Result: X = 1.259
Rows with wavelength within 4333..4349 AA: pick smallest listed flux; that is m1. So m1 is 0.9747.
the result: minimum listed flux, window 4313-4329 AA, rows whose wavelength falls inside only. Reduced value 1.206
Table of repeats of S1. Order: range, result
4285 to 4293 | 1.293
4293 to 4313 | 1.497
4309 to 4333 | 1.425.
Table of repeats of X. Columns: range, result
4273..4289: 1.24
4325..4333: 1.142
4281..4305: 1.118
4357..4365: 1.292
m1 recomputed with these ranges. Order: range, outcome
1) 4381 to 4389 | 1.226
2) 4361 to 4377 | 1.29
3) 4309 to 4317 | 1.369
